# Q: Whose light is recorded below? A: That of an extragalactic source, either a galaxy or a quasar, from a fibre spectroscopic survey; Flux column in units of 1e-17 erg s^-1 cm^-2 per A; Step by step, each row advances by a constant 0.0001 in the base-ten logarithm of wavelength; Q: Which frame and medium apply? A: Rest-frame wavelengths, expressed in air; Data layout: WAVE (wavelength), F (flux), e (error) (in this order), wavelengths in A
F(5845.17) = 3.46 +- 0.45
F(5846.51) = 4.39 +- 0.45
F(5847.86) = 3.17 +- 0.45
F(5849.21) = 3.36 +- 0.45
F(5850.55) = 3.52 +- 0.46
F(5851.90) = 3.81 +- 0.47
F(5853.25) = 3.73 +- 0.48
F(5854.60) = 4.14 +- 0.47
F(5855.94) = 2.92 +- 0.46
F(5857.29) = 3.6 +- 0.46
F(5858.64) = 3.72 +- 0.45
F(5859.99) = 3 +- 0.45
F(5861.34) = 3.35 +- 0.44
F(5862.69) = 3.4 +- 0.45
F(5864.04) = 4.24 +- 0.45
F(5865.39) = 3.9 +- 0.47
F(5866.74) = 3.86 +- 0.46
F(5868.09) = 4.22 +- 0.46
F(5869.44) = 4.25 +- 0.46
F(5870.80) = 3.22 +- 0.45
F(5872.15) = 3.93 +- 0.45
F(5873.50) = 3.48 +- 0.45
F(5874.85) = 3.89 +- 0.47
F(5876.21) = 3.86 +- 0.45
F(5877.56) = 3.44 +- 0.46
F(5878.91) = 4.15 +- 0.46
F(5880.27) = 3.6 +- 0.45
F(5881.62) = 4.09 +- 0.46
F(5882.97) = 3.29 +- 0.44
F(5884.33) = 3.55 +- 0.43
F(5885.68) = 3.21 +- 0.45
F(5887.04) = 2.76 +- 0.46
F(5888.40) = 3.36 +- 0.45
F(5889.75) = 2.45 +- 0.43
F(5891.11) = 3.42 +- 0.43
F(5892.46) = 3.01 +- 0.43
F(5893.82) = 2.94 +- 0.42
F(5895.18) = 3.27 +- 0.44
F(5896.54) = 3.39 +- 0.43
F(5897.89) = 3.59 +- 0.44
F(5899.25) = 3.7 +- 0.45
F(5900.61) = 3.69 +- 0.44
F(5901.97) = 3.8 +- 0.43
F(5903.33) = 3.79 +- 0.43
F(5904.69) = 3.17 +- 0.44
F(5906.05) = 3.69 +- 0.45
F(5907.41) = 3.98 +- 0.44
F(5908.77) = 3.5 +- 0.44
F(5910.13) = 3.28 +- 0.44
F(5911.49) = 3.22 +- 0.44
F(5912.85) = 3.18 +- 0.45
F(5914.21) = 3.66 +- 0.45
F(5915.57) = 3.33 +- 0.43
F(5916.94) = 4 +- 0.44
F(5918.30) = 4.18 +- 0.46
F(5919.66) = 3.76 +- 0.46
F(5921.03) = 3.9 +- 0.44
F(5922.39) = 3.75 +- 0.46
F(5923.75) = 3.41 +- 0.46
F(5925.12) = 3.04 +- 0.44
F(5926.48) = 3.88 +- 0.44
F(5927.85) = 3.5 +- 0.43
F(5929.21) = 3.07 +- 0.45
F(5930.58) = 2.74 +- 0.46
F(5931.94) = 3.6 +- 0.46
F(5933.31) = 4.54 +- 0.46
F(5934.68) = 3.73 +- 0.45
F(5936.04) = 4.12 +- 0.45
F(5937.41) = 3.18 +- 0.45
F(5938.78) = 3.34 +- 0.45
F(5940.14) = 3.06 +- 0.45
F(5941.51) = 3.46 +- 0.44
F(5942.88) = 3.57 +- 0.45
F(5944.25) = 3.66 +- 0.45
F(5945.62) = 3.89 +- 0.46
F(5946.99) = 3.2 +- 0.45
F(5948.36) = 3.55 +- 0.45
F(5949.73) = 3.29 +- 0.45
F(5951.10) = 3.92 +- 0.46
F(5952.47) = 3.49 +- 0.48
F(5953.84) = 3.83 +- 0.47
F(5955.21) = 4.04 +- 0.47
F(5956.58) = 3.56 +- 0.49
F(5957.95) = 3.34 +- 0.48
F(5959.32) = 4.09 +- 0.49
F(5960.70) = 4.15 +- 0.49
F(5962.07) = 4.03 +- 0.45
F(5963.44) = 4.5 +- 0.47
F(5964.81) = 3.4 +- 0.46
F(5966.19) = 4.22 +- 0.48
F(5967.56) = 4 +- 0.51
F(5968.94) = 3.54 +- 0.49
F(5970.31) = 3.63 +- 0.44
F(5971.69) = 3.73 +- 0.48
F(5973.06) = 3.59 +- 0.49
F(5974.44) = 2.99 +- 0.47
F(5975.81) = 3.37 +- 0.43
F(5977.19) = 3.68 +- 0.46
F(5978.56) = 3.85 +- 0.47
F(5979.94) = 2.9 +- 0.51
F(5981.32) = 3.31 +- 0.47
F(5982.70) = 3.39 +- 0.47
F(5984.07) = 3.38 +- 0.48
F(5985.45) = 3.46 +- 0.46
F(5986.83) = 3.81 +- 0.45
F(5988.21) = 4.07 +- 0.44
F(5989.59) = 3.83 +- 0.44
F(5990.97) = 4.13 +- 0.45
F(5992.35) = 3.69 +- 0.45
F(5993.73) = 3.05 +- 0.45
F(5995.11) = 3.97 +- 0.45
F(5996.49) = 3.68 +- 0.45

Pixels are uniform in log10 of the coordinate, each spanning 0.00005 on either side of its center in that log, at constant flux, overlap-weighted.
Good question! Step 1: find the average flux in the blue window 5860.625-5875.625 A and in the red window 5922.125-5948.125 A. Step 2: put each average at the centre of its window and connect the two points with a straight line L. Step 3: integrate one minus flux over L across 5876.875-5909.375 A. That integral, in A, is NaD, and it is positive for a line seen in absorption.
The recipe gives 2.1 A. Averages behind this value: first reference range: 3.79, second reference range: 3.51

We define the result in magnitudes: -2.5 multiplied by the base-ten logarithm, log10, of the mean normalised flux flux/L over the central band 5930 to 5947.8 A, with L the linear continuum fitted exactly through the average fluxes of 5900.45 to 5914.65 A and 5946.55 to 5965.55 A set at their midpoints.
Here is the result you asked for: 0.037 mag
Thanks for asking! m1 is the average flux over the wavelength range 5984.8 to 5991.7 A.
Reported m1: 3.86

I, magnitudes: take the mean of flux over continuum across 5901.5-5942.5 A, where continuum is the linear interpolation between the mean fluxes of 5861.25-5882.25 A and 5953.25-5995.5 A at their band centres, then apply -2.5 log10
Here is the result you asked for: 0.06 mag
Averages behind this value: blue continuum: 3.82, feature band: 3.56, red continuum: 3.69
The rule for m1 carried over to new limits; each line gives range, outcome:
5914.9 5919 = 3.84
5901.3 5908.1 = 3.68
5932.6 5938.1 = 3.89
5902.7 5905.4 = 3.48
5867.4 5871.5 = 3.89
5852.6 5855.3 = 3.93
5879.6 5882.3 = 3.86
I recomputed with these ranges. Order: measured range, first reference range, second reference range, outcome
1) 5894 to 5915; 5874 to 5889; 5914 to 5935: 0.03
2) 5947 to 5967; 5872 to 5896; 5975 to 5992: -0.07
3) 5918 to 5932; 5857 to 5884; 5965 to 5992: 0.05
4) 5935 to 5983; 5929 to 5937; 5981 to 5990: 0.00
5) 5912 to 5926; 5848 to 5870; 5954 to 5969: 0.06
